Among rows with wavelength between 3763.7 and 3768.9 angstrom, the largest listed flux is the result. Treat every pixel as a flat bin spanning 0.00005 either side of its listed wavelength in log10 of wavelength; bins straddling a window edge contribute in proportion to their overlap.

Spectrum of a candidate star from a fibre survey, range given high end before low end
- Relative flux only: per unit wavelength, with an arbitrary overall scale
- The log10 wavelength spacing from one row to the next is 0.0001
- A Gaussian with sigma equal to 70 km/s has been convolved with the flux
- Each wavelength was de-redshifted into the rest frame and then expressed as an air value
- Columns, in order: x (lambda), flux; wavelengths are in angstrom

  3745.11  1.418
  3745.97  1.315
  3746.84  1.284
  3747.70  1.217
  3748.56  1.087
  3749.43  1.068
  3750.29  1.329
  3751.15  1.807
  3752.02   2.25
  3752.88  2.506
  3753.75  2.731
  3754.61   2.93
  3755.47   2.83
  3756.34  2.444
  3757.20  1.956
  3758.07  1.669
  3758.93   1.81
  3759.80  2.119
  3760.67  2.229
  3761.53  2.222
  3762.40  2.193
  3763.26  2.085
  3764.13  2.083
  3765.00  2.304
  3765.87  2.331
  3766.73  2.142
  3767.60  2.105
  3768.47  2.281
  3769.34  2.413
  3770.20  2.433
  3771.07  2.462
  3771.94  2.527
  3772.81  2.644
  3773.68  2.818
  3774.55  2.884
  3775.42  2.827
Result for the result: 2.331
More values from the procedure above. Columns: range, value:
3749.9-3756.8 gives 2.93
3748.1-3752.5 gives 2.25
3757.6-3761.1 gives 2.229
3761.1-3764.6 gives 2.222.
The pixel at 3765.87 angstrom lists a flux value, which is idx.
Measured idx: 2.331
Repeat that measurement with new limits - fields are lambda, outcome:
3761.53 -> 2.222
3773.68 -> 2.818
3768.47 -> 2.281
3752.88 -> 2.506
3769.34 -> 2.413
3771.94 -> 2.527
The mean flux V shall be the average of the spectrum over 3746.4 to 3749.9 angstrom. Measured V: 1.16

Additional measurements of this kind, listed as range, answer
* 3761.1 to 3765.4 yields 2.18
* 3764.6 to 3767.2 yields 2.26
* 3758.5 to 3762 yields 2.09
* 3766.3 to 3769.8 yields 2.24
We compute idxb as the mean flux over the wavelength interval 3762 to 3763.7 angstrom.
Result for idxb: 2.14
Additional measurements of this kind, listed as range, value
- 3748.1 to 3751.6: 1.32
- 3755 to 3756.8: 2.64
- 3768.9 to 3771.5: 2.44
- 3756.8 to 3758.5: 1.81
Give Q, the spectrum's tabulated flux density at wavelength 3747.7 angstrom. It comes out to 1.217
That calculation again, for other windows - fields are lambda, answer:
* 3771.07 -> 2.462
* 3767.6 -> 2.105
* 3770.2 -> 2.433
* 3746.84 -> 1.284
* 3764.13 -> 2.083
